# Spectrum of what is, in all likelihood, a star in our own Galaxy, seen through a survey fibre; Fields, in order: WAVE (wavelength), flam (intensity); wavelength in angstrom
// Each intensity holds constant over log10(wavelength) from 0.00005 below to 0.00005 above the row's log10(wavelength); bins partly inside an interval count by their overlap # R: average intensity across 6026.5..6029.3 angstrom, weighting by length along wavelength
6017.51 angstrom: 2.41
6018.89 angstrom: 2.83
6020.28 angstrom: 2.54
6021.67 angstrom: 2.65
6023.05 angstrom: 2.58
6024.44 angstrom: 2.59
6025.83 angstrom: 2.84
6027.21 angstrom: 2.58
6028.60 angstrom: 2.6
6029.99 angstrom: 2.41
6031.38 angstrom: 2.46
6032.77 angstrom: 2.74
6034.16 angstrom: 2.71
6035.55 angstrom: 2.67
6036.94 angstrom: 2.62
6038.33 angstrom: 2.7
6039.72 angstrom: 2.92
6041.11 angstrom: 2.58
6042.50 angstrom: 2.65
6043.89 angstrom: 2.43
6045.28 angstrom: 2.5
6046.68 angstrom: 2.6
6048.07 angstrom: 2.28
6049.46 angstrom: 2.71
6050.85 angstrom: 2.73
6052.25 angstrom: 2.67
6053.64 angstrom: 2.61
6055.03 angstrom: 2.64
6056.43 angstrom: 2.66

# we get 2.6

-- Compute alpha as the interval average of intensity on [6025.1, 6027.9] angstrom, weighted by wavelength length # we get 2.71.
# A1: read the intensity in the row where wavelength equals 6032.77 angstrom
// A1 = 2.74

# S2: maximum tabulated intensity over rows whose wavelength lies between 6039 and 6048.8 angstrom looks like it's 2.92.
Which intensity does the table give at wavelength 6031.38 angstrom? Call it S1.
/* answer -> 2.46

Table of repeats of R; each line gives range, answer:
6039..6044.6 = 2.65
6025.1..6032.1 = 2.58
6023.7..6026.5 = 2.71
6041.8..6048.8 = 2.49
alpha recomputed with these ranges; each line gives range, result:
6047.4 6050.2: 2.51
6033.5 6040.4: 2.72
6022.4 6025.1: 2.58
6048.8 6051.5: 2.72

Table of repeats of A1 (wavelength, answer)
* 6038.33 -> 2.7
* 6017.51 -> 2.41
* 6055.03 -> 2.64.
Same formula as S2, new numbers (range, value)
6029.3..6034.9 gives 2.74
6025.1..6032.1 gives 2.84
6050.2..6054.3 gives 2.73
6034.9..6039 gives 2.7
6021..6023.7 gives 2.65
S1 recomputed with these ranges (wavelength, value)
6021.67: 2.65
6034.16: 2.71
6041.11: 2.58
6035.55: 2.67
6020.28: 2.54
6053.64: 2.61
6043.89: 2.43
